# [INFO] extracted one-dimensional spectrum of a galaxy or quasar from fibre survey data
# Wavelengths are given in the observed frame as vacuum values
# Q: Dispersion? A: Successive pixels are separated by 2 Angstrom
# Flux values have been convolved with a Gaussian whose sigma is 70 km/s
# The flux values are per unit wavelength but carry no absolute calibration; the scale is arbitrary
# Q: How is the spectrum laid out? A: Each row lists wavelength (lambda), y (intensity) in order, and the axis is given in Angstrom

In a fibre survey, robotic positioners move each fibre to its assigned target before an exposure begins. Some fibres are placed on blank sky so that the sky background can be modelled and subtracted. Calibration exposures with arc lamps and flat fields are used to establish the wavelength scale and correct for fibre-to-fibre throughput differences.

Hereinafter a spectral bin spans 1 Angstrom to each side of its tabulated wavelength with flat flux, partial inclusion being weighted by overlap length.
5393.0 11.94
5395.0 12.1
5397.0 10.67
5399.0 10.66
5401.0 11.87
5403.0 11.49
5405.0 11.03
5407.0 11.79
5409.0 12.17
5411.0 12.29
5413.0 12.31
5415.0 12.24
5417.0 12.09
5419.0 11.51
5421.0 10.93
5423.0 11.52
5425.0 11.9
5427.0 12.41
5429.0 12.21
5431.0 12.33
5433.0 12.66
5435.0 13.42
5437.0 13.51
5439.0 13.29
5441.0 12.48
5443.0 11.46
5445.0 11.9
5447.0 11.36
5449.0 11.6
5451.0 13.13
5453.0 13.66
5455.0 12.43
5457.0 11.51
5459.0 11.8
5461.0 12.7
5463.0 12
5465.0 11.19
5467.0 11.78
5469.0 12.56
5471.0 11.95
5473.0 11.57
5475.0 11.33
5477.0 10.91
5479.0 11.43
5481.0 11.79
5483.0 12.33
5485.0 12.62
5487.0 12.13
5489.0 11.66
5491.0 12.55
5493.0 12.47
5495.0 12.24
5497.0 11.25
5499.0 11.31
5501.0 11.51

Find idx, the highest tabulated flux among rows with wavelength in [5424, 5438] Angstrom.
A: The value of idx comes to 13.51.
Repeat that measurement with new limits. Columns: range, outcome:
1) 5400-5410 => 12.17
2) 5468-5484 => 12.56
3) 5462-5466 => 12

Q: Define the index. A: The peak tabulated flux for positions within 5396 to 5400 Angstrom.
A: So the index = 10.67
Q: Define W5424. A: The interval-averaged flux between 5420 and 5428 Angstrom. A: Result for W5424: 11.7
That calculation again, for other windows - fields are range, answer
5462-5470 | 11.9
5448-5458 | 12.5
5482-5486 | 12.5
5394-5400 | 11.1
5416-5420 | 11.8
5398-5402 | 11.3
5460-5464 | 12.3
